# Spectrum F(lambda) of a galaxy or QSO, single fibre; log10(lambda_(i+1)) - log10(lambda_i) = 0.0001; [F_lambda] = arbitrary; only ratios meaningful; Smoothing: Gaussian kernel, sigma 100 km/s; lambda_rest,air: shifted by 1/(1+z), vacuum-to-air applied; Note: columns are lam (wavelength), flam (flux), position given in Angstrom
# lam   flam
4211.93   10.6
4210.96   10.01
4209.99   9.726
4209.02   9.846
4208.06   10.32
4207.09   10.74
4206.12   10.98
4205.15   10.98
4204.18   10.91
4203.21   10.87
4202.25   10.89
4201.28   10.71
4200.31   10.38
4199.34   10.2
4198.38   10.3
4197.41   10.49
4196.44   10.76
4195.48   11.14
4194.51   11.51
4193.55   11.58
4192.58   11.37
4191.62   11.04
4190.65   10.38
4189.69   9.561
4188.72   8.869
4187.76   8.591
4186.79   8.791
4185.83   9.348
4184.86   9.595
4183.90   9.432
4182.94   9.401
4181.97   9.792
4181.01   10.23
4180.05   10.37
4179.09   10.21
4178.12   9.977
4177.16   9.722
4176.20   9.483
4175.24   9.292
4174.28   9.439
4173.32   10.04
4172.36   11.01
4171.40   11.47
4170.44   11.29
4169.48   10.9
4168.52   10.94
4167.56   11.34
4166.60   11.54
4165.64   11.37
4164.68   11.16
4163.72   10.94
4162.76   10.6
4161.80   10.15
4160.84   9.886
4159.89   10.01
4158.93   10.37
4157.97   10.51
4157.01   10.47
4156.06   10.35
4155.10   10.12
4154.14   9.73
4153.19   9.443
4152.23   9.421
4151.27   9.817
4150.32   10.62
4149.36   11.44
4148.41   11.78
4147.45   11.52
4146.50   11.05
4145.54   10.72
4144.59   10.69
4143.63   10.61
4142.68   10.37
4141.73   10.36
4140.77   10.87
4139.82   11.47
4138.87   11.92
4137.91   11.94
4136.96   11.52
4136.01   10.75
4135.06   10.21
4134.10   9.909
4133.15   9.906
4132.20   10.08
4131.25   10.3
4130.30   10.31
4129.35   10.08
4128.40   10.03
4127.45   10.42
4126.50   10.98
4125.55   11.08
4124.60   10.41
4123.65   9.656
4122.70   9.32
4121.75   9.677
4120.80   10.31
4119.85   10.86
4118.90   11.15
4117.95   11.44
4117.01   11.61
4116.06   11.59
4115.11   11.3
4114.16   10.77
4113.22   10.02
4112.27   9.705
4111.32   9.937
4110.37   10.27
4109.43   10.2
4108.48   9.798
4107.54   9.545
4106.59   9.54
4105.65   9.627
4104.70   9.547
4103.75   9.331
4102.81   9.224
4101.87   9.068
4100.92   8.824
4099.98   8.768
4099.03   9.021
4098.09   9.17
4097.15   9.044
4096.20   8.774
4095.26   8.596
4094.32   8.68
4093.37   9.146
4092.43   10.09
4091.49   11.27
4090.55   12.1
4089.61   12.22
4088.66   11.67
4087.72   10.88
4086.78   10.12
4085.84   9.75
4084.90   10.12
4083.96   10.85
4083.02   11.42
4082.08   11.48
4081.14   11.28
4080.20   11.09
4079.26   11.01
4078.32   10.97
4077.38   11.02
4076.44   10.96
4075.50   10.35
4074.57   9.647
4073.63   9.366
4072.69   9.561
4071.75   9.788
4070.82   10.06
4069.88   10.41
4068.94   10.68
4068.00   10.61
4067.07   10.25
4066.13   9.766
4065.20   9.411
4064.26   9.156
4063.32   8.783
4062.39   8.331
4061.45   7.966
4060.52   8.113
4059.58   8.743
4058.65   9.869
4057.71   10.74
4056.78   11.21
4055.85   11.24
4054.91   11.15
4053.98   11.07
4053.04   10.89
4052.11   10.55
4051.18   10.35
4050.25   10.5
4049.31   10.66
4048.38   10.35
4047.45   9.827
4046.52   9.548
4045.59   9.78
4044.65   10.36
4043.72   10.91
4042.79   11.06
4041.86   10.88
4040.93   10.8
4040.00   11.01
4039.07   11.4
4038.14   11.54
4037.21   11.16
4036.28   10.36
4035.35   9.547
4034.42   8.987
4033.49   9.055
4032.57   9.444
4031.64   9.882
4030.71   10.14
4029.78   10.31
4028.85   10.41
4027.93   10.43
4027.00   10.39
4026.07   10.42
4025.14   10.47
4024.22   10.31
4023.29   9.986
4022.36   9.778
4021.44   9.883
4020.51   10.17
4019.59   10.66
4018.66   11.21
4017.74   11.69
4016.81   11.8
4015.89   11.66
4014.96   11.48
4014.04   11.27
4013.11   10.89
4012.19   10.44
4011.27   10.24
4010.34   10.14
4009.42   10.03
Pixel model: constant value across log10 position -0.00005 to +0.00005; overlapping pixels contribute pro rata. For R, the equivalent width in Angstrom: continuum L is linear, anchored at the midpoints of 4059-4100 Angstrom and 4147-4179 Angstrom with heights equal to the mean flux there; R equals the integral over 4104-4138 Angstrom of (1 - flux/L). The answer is -0.35 Angstrom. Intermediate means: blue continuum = 10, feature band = 10.4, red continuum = 10.5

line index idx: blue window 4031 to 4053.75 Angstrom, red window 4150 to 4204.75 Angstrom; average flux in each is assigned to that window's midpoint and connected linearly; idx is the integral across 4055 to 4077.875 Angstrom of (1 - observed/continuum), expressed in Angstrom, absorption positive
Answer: 1.12 Angstrom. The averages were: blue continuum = 10.4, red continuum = 10.3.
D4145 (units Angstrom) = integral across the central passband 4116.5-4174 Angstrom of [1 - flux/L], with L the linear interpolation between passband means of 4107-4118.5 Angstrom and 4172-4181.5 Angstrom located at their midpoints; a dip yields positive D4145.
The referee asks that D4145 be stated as -2.2 Angstrom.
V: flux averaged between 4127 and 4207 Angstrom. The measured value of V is 10.5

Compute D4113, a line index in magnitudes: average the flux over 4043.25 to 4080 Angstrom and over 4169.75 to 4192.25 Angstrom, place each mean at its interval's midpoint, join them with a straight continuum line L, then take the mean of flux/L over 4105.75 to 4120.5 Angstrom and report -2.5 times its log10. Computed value -0.05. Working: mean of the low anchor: 10.1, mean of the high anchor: 9.91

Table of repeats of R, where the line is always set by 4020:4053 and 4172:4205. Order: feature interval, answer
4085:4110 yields 1.2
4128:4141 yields -0.6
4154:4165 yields -0.2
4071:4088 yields -0.4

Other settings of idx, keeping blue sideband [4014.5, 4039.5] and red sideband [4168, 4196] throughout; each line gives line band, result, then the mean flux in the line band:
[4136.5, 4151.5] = -1.20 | 11.1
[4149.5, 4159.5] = 0.09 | 10.1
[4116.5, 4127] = -0.31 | 10.6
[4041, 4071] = 0.86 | 10.1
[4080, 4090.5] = -0.69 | 11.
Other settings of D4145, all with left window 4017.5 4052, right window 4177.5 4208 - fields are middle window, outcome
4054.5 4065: 0.81 Angstrom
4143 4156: -0.26 Angstrom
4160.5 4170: -0.54 Angstrom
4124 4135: 0.02 Angstrom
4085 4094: -0.35 Angstrom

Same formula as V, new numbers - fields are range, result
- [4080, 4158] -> 10.3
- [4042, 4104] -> 10.1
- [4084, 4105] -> 9.81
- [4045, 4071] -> 10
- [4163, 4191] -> 10.2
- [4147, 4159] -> 10.4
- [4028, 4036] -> 9.78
